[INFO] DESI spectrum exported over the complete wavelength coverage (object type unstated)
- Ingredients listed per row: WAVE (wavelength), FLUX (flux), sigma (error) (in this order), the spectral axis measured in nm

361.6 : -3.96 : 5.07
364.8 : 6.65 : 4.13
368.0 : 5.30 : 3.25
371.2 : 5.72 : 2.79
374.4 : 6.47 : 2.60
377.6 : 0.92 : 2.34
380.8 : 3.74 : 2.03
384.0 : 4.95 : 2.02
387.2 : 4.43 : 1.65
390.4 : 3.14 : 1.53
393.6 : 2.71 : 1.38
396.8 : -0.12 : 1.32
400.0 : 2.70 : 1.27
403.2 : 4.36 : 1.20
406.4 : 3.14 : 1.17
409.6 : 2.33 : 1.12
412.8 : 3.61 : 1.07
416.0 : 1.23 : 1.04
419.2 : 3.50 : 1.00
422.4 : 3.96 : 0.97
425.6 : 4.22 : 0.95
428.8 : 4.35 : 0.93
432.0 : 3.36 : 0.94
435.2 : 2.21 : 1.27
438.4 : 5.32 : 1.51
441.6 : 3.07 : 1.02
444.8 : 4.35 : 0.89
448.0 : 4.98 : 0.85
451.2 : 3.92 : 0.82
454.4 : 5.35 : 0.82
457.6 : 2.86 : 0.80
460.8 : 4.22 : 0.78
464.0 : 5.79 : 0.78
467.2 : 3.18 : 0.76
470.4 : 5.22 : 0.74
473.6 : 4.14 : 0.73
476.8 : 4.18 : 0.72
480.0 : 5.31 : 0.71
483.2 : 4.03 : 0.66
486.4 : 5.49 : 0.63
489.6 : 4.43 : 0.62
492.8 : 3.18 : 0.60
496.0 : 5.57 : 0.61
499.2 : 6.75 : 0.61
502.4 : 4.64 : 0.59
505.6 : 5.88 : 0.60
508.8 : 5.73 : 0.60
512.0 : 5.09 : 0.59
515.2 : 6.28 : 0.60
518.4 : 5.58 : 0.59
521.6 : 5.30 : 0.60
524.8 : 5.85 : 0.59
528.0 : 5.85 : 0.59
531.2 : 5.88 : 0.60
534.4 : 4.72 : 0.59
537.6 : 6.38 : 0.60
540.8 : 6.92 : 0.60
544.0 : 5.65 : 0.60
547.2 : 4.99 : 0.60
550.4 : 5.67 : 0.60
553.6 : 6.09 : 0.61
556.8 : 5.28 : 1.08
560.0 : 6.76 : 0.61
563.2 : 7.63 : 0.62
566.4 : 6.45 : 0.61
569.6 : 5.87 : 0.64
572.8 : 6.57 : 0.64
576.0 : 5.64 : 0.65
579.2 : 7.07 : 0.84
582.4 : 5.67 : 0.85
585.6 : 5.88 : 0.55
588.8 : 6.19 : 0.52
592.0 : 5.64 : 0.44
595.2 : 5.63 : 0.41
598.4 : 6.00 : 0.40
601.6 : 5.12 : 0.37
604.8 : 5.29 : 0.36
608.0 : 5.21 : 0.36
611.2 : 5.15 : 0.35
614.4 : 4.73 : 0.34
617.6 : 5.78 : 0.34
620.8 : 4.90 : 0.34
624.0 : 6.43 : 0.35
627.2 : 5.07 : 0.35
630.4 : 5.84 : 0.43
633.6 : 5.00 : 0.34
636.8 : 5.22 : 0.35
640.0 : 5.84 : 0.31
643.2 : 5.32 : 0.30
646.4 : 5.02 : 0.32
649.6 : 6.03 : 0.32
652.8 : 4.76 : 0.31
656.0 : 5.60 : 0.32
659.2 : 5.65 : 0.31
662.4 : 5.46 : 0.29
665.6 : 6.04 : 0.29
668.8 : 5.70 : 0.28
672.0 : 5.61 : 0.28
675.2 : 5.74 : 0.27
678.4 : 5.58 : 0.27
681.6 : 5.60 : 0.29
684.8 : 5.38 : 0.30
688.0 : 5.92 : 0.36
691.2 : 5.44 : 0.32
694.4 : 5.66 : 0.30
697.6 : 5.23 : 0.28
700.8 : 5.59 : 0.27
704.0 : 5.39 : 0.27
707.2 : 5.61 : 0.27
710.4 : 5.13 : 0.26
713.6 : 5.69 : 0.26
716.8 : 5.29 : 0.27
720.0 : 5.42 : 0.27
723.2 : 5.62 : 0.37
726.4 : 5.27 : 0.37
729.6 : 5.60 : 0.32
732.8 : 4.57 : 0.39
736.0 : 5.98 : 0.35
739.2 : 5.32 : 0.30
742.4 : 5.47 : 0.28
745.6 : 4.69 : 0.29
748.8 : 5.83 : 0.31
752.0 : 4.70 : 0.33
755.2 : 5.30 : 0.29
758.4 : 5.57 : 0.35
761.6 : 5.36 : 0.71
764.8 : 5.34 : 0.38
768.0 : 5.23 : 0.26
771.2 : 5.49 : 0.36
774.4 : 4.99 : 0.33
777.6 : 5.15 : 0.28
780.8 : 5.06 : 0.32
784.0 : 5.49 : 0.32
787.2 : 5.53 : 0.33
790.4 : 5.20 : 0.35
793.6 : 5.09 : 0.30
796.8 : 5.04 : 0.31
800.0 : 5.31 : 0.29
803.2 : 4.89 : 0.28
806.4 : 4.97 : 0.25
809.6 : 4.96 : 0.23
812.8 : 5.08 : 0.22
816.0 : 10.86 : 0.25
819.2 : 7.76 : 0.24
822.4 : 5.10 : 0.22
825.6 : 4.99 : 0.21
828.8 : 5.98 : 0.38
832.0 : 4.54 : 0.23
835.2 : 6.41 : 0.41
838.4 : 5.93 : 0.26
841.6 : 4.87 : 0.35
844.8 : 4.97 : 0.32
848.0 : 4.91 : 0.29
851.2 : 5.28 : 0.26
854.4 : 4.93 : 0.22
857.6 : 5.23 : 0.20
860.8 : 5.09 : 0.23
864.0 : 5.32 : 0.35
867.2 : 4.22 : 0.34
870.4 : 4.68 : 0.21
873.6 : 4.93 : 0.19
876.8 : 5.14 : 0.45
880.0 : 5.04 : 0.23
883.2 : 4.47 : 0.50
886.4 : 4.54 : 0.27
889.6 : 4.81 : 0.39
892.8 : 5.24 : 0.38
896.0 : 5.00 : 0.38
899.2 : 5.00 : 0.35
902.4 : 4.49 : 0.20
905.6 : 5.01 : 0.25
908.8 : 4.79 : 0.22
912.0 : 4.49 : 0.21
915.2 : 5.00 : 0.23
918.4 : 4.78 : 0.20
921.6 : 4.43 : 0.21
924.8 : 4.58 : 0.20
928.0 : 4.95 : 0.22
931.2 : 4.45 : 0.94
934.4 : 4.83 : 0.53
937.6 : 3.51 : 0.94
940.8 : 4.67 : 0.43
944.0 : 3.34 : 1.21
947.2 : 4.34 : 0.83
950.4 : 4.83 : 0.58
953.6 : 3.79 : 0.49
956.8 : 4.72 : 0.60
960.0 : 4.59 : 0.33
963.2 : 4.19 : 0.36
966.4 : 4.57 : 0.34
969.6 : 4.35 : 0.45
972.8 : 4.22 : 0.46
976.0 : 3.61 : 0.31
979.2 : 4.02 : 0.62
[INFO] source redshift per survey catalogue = 0.24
